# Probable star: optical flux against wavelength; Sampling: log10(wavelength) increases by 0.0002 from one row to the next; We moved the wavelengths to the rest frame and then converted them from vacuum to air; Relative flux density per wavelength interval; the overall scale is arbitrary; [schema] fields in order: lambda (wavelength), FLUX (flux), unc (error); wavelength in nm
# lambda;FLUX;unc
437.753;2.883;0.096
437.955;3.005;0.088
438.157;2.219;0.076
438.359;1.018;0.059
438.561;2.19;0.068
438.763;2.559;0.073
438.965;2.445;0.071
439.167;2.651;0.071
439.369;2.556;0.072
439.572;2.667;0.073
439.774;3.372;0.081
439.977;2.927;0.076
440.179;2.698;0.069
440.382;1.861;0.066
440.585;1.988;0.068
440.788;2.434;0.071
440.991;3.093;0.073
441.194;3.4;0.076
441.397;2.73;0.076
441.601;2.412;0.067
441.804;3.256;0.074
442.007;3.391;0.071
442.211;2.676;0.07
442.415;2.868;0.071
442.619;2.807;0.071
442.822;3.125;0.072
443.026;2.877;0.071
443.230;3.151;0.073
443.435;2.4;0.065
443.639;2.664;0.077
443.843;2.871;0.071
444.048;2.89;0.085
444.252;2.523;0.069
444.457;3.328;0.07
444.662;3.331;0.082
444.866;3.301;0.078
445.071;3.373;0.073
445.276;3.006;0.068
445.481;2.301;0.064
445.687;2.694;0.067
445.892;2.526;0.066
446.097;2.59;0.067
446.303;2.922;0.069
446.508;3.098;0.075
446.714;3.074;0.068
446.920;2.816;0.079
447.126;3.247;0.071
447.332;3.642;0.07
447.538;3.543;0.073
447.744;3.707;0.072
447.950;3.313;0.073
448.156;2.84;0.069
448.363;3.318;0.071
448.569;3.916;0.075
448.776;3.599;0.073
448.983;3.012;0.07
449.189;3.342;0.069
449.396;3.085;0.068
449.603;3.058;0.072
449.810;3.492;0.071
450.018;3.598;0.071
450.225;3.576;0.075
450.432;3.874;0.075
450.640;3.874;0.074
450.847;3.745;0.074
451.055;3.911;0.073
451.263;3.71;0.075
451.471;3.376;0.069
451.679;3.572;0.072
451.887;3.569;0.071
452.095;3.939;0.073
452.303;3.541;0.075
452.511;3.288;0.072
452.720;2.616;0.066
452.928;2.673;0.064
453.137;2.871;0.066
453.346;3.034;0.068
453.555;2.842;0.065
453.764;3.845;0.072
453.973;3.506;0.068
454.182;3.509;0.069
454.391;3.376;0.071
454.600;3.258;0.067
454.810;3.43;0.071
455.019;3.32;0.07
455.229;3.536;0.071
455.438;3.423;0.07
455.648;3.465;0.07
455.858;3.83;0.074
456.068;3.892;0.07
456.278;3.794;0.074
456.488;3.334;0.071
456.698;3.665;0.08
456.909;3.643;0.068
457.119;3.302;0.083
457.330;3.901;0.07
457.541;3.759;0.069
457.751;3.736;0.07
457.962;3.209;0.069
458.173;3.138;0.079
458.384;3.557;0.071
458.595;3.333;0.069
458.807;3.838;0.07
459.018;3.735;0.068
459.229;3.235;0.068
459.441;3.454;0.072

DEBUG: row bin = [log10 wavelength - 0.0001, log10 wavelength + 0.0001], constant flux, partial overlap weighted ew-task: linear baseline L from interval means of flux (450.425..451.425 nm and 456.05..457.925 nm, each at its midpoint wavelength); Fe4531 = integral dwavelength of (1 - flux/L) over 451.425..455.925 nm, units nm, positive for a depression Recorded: 0.45 nm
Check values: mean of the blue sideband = 3.79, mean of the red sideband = 3.64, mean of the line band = 3.35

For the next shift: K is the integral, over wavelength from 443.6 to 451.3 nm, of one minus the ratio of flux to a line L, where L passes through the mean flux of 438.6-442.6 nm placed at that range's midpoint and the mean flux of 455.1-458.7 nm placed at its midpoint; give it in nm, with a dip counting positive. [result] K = -0.369 nm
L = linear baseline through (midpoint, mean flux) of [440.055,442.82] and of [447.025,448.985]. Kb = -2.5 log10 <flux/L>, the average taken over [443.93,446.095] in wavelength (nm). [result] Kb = 0.08 mag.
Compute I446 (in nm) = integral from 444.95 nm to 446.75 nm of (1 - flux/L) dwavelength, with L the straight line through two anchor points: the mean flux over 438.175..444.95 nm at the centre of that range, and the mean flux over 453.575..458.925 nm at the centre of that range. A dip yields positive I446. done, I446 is 0.08 nm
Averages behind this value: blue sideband 2.73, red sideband 3.53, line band 2.84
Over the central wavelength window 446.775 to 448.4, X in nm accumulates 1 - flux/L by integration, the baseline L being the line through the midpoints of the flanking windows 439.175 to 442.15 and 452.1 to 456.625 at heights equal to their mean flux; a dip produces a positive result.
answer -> -0.12 nm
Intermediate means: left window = 2.77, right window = 3.37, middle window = 3.3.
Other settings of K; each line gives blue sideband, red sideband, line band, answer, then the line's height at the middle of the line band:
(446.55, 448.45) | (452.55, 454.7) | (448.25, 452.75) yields -0.419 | 3.21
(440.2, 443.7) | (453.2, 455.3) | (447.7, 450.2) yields -0.204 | 3.1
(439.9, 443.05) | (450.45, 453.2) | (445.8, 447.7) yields 0.034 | 3.13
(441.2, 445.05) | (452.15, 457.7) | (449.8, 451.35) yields -0.235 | 3.24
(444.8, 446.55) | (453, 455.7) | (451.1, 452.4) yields -0.182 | 3.19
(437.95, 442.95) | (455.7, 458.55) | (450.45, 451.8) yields -0.190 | 3.25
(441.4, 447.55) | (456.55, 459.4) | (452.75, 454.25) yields 0.088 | 3.34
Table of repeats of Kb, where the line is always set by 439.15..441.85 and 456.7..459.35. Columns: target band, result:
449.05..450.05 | -0.05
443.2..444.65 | 0.01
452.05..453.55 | 0.07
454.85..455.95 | -0.03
